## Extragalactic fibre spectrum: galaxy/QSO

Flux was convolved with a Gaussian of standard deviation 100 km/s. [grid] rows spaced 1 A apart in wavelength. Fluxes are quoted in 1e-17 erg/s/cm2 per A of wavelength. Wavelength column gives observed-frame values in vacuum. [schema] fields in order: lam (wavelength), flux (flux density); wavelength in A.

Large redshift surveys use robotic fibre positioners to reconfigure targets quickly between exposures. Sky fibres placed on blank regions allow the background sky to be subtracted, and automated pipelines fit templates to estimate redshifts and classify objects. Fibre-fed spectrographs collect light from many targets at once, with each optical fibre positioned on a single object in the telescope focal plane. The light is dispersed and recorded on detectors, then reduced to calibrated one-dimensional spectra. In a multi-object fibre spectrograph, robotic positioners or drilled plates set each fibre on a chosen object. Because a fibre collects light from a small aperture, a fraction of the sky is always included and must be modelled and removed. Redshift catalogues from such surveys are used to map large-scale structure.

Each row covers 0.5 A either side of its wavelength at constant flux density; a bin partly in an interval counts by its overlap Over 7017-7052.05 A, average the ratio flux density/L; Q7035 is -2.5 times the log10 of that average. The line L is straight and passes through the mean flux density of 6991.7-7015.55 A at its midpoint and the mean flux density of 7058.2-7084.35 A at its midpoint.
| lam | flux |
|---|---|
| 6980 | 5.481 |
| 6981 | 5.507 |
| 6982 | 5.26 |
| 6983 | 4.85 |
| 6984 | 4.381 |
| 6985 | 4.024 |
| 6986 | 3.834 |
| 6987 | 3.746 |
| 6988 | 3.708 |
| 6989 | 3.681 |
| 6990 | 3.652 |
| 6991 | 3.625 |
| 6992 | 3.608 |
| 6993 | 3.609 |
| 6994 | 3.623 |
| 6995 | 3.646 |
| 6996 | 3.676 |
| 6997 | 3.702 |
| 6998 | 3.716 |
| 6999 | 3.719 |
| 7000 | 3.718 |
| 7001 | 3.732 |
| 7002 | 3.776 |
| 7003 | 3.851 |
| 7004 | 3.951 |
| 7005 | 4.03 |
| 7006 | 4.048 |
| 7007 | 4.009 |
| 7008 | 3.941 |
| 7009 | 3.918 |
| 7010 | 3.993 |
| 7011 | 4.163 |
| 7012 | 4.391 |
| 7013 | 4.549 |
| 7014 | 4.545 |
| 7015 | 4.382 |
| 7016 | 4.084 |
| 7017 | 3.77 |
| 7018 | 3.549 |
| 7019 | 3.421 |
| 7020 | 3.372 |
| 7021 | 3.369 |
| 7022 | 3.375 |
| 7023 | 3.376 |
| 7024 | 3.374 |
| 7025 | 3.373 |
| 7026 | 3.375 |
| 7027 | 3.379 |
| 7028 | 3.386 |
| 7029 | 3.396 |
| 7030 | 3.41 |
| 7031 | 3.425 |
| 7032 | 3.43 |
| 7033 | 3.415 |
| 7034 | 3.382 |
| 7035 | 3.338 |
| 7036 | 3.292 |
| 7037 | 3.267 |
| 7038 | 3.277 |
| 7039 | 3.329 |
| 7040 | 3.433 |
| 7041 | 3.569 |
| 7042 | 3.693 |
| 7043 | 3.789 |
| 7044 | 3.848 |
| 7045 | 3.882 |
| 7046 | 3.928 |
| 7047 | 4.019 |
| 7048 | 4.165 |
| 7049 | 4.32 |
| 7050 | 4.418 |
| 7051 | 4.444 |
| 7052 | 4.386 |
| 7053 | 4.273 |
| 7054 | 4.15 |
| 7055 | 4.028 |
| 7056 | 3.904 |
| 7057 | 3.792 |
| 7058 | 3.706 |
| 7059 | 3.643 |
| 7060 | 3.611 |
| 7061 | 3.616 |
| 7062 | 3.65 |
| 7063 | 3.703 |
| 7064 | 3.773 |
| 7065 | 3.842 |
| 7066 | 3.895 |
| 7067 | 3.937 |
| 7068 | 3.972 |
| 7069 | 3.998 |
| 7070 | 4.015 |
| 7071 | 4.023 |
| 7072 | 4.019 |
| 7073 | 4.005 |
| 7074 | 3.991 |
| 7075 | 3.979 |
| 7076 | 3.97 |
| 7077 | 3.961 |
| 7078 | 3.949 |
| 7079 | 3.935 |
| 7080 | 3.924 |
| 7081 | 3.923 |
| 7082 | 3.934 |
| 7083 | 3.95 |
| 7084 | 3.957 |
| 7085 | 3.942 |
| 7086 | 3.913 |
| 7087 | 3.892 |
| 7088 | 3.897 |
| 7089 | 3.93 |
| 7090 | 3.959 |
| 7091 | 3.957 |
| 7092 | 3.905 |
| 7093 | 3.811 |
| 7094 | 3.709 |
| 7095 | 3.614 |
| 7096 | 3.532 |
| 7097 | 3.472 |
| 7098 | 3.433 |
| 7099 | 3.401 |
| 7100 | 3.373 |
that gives 0.09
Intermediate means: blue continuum 3.93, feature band 3.6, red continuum 3.89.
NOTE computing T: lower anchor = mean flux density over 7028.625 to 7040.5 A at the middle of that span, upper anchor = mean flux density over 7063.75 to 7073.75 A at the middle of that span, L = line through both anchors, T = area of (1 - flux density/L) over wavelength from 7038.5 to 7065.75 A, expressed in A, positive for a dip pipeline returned -1.7 A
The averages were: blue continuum 3.37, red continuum 3.95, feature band 3.89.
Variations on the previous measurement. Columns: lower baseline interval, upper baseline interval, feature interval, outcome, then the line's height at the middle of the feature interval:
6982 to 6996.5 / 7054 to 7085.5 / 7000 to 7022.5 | -0.2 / 3.89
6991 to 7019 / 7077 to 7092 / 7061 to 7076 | 0.1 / 3.93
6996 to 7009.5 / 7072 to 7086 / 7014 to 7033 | 1.7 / 3.88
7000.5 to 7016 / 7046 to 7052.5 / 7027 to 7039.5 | 2.5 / 4.19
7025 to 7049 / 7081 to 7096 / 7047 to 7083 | -2.3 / 3.73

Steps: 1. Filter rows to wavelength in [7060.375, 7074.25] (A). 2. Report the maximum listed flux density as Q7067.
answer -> 4.023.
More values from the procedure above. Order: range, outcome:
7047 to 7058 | 4.444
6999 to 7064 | 4.549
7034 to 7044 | 3.848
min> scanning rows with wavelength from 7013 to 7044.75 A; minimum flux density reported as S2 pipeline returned 3.267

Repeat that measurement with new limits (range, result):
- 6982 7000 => 3.608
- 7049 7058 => 3.706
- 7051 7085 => 3.611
